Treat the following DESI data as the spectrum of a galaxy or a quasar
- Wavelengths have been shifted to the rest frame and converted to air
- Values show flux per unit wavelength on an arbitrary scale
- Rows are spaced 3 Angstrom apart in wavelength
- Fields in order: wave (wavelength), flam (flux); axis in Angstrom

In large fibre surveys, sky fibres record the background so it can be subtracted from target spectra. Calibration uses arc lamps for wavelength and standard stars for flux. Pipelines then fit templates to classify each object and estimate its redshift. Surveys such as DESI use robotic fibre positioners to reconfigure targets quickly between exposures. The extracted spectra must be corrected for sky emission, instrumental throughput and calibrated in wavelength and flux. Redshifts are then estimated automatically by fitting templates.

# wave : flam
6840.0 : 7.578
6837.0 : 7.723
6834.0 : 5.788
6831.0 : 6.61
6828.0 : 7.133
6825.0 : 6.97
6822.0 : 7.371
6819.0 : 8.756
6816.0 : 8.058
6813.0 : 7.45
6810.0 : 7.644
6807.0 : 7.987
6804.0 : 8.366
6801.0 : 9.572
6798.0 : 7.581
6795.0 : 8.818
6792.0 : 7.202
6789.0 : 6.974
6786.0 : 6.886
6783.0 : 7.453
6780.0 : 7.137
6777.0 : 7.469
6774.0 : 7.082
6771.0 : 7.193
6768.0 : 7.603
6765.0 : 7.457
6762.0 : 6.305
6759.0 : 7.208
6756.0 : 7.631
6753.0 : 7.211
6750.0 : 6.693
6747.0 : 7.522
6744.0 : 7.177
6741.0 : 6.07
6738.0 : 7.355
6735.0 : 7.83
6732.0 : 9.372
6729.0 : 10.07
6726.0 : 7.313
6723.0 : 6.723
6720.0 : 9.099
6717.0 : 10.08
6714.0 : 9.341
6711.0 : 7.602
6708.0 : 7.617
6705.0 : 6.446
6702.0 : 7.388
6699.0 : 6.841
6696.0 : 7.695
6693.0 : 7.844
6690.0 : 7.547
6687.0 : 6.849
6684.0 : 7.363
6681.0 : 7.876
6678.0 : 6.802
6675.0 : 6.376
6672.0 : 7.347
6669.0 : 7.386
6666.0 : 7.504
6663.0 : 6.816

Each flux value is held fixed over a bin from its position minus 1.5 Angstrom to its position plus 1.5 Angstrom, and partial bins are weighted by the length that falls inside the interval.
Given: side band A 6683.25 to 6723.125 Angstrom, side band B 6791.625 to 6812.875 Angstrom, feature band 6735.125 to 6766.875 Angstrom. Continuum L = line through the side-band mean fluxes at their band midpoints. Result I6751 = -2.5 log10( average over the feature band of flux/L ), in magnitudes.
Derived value 0.13 mag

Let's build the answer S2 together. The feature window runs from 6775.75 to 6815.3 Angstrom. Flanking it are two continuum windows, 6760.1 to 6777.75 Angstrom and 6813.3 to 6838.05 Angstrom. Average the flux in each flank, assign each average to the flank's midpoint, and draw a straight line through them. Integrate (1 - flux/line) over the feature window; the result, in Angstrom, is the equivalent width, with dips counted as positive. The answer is -2.8 Angstrom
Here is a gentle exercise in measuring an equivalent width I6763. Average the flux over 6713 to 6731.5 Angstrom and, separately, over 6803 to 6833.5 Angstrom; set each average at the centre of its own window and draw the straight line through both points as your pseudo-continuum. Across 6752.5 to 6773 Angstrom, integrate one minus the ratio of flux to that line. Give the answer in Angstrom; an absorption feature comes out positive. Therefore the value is 2.6 Angstrom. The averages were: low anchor 8.79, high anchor 7.56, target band 7.23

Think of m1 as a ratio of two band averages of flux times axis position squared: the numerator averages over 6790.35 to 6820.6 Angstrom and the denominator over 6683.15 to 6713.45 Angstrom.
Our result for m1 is 1.1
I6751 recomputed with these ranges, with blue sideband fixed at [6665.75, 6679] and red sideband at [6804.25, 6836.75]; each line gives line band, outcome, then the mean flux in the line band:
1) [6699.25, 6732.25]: -0.14 mag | 8.18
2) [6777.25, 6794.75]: 0.01 mag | 7.28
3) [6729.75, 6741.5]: -0.11 mag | 7.95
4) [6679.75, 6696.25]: -0.06 mag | 7.51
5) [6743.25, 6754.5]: 0.01 mag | 7.15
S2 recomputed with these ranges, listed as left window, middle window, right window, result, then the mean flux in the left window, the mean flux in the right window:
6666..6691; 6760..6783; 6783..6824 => 1.50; 7.2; 7.87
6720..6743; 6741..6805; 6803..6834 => 2.49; 7.89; 7.53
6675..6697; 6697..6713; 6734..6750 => 0.02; 7.35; 7.12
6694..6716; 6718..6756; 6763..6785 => -1.27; 7.63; 7.31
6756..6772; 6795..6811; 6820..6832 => -2.60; 7.2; 7.11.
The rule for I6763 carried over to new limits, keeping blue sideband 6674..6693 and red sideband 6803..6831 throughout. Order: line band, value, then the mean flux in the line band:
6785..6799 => 0.1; 7.51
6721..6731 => -1.1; 8.16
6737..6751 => 0.9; 6.96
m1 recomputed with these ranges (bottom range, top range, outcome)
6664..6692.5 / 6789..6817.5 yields 1.15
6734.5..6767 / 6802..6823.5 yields 1.14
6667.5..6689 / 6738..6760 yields 1.01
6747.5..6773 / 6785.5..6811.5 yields 1.12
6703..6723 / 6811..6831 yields 0.95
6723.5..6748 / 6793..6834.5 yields 1.02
